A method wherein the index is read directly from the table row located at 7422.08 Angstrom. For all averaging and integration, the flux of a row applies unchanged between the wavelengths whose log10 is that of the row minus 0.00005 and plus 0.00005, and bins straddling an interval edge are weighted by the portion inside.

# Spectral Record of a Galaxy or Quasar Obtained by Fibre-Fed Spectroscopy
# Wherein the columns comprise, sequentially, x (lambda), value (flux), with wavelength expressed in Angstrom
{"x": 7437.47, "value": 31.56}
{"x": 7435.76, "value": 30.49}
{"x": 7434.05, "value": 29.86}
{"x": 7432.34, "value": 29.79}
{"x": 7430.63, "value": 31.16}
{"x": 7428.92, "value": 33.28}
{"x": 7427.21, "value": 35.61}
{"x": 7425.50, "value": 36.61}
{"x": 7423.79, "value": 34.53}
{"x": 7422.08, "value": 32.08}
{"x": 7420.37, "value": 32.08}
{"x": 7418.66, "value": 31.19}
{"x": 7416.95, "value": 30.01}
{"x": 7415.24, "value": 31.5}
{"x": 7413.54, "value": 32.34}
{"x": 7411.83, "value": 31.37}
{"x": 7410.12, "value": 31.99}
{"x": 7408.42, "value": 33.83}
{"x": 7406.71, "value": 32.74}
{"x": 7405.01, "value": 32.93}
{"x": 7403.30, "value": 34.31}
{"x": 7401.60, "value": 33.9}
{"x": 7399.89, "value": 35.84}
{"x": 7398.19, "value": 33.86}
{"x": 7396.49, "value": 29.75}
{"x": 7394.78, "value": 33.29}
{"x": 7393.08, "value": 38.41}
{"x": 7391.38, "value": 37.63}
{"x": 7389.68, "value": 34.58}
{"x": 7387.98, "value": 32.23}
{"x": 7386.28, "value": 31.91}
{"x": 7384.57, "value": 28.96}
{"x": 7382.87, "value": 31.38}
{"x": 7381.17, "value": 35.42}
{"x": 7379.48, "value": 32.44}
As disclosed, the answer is 32.08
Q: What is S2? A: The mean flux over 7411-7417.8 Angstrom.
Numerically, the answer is 31.3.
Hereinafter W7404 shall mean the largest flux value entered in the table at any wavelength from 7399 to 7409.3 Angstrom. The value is 35.84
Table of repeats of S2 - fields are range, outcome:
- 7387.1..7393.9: 35.7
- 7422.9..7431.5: 34.2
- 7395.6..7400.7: 33.1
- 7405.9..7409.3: 33.3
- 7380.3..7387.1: 31.9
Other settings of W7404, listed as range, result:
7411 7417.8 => 32.34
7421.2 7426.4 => 36.61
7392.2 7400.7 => 38.41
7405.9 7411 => 33.83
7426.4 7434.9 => 35.61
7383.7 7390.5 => 34.58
